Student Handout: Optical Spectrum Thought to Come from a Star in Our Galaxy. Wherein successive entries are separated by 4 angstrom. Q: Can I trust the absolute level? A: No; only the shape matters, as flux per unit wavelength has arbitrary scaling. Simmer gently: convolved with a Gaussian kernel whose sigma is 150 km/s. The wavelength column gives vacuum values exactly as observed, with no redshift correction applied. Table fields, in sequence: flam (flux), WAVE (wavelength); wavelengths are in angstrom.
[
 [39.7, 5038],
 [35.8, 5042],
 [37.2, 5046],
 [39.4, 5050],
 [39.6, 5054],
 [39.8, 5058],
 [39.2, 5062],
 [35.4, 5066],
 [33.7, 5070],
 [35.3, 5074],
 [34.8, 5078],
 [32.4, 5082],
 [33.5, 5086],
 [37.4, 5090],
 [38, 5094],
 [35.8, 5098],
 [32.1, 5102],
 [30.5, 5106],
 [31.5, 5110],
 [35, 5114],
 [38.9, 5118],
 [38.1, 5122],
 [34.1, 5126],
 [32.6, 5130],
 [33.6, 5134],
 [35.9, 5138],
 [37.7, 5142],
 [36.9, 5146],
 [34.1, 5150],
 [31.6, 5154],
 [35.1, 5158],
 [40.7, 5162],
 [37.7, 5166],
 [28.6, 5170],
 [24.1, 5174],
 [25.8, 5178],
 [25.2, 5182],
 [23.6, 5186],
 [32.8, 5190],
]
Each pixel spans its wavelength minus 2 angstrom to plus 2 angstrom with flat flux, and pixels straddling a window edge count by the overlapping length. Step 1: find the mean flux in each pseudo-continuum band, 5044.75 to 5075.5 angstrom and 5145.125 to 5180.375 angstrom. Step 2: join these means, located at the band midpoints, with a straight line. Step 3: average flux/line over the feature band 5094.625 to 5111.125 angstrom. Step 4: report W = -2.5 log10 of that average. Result 0.078 mag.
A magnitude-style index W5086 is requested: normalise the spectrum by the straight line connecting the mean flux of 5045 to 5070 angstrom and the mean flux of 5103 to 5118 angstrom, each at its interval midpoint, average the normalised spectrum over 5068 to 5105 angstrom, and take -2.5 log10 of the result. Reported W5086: 0.02 mag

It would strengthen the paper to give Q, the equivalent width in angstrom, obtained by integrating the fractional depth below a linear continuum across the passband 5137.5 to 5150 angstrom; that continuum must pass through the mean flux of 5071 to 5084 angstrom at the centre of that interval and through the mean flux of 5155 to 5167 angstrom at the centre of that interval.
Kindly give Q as 0.1 angstrom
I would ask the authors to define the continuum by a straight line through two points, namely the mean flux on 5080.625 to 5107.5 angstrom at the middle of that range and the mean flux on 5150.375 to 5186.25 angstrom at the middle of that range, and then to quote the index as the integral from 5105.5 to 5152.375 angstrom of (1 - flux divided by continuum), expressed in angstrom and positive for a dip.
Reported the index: -3.4 angstrom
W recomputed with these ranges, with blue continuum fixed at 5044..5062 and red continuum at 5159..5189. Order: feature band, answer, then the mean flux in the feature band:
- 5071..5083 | 0.088 mag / 34.3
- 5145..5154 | -0.095 mag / 34.5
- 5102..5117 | 0.061 mag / 32.7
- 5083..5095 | 0.012 mag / 35.8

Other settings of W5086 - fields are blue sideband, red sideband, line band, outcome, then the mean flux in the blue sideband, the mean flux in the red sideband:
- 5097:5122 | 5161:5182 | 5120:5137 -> -0.053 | 34.2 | 30.3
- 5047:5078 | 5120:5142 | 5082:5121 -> 0.041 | 37.3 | 35.1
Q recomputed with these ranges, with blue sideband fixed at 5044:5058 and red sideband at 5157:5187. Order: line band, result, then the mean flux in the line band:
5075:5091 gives 0.95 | 34.4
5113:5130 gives -1.18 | 36.2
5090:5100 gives -0.36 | 37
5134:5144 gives -1.11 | 36.2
